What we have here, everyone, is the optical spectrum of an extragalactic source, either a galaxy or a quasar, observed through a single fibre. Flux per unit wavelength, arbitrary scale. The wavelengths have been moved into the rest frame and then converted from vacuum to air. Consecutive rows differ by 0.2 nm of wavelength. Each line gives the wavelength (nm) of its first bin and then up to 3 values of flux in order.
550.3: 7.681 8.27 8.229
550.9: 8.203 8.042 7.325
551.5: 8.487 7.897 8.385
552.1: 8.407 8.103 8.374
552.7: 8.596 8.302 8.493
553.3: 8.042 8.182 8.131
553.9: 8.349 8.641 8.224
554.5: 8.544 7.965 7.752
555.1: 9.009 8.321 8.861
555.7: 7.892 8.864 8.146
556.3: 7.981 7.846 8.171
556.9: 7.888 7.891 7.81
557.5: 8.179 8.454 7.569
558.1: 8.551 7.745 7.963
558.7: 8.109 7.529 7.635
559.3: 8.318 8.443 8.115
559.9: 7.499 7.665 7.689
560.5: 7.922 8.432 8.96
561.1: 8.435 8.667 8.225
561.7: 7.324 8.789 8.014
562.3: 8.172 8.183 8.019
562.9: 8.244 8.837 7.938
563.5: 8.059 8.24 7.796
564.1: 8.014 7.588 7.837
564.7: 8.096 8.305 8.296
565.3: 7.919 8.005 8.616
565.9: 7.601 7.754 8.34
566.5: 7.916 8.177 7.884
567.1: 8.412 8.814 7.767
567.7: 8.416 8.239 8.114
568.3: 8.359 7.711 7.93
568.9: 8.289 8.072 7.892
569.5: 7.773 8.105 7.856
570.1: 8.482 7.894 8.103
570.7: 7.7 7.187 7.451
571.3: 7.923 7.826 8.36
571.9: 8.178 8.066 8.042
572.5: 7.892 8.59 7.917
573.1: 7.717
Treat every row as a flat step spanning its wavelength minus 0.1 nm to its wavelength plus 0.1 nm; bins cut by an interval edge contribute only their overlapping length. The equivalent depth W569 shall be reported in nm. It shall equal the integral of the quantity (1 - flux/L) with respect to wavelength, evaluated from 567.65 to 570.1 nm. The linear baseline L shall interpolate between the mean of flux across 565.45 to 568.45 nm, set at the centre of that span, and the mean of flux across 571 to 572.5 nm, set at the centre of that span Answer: 0.00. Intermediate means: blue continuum 8.16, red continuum 7.97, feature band 8.07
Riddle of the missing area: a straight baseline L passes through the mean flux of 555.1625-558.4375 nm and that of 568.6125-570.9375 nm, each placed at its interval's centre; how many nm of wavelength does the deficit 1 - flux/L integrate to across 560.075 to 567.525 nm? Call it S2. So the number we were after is -0.09 nm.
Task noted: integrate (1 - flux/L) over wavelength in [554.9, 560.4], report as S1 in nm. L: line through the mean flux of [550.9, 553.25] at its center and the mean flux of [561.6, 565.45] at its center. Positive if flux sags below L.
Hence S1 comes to 0.05 nm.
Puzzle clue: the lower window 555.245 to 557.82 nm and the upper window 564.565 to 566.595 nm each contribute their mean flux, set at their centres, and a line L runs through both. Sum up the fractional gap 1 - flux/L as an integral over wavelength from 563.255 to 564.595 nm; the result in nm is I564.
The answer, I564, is 0.029 nm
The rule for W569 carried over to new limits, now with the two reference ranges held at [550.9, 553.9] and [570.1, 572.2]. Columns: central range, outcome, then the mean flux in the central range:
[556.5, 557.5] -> 0.02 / 7.95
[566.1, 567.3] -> -0.03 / 8.17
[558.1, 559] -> 0.02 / 7.92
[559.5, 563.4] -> -0.06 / 8.17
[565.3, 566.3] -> 0.00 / 8.02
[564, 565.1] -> 0.00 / 8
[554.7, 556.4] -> -0.04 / 8.33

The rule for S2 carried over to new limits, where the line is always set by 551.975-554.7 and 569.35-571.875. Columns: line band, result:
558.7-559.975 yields 0.04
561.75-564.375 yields -0.02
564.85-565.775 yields -0.02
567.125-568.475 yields -0.05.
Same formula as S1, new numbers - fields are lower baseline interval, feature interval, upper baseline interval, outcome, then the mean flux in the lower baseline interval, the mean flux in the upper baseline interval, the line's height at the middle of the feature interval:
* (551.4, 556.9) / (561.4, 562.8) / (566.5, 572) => 0.01 nm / 8.29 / 8.03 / 8.15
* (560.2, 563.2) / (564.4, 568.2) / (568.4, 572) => -0.02 nm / 8.26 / 7.93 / 8.08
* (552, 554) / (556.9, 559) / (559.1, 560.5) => 0.01 nm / 8.3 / 7.93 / 8.03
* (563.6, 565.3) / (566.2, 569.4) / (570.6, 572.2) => -0.09 nm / 8.02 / 7.84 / 7.93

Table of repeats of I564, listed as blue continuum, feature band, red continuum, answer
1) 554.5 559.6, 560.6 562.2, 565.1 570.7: -0.049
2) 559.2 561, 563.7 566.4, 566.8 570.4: 0.031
